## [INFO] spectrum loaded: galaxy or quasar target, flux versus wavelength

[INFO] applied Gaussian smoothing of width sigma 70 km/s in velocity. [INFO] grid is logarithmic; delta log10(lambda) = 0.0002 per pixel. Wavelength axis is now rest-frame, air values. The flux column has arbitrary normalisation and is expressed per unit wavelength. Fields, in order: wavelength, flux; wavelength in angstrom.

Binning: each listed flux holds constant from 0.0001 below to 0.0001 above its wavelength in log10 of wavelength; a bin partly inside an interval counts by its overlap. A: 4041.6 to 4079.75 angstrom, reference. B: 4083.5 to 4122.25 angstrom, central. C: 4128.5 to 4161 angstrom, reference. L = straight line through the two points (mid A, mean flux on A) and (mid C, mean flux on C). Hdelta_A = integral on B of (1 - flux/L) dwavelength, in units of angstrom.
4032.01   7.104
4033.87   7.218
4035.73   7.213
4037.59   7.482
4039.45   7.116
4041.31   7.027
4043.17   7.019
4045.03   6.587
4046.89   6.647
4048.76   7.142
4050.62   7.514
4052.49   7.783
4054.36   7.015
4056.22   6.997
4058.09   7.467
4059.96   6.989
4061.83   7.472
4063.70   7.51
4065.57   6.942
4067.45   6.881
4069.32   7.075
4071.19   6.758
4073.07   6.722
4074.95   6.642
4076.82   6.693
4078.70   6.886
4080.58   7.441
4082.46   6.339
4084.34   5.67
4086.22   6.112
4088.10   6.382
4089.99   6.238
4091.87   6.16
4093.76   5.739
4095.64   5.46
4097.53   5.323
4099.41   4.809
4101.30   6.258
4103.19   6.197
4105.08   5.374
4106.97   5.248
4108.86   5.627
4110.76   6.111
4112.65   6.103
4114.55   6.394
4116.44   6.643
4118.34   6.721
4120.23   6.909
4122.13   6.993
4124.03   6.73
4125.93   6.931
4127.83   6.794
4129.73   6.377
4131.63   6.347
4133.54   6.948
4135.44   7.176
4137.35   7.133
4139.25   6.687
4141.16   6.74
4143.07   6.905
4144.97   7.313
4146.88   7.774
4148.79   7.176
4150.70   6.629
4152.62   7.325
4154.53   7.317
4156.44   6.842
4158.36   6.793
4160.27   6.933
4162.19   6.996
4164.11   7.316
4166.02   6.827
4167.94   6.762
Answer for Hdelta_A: 5.5 angstrom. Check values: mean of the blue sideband 7.04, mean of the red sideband 6.97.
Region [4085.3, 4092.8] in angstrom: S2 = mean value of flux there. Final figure 6.22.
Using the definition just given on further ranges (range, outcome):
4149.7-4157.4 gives 7.03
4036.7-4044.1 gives 7.16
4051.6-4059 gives 7.31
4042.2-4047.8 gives 6.76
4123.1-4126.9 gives 6.83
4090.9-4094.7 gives 5.95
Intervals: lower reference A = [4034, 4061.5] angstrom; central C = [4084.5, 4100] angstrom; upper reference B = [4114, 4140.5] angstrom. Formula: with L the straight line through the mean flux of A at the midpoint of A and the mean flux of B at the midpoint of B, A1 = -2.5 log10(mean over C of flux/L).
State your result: 0.196 mag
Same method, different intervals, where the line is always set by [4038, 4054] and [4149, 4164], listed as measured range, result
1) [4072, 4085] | 0.07 mag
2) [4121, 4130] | 0.04 mag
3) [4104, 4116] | 0.20 mag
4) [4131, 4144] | 0.03 mag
